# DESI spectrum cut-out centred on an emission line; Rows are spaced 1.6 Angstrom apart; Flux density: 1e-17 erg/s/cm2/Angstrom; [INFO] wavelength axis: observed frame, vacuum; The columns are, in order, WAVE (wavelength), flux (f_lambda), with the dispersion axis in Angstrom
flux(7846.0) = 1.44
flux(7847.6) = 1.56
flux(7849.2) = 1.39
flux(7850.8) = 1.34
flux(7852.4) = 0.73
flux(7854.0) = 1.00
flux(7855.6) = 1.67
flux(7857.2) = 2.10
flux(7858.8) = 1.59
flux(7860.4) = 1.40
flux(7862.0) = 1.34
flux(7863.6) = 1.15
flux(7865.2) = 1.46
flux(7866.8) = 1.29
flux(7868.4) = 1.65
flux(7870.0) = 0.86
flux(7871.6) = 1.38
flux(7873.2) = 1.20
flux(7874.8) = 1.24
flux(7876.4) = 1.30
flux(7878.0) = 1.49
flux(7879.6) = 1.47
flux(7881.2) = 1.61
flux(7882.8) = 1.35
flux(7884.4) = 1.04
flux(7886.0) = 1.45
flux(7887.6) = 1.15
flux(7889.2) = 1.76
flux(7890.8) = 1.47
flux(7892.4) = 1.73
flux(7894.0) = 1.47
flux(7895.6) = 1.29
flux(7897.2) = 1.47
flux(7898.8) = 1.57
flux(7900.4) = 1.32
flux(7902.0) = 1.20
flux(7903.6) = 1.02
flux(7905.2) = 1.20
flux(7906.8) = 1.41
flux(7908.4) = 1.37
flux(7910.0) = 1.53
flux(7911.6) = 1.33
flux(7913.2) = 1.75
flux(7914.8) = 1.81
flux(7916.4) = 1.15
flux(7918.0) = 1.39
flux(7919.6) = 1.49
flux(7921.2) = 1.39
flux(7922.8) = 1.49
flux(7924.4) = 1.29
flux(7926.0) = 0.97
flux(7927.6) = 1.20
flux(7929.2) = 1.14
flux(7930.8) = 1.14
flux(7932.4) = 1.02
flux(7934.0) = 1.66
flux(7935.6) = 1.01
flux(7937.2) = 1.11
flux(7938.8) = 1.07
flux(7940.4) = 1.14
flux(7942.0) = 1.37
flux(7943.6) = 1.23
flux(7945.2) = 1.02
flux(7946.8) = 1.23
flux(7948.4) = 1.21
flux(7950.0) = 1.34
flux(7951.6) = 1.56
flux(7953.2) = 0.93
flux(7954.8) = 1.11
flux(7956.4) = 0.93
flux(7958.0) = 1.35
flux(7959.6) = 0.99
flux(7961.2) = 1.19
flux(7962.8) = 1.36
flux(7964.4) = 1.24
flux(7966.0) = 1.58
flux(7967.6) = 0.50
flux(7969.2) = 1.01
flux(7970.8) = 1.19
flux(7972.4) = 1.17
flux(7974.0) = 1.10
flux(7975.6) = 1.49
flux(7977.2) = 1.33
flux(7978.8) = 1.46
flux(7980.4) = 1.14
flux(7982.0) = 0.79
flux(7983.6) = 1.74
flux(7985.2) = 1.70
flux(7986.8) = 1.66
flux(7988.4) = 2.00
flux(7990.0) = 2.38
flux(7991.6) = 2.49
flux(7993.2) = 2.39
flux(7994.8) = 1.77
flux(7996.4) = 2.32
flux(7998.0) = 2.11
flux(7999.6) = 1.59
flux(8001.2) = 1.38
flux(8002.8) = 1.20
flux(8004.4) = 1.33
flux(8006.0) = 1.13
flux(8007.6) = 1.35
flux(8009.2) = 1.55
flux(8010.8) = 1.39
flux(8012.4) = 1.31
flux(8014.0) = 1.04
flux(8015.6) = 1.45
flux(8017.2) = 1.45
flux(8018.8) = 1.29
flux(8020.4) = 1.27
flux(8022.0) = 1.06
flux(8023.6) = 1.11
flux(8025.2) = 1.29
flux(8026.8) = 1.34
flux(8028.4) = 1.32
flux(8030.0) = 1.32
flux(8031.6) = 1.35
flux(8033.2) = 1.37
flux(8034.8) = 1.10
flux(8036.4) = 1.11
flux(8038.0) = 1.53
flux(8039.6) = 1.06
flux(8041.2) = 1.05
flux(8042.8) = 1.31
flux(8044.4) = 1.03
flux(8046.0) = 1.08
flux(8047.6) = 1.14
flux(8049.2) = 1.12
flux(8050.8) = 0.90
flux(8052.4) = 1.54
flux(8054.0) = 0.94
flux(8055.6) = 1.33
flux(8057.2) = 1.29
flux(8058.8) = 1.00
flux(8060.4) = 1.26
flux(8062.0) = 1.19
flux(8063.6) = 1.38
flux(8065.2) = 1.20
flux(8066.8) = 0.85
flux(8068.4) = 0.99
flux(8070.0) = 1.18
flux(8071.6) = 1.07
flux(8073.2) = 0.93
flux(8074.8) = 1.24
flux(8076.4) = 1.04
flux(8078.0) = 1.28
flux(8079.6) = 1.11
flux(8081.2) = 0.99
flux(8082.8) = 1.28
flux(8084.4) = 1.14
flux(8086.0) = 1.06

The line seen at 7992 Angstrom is [O III] 5007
